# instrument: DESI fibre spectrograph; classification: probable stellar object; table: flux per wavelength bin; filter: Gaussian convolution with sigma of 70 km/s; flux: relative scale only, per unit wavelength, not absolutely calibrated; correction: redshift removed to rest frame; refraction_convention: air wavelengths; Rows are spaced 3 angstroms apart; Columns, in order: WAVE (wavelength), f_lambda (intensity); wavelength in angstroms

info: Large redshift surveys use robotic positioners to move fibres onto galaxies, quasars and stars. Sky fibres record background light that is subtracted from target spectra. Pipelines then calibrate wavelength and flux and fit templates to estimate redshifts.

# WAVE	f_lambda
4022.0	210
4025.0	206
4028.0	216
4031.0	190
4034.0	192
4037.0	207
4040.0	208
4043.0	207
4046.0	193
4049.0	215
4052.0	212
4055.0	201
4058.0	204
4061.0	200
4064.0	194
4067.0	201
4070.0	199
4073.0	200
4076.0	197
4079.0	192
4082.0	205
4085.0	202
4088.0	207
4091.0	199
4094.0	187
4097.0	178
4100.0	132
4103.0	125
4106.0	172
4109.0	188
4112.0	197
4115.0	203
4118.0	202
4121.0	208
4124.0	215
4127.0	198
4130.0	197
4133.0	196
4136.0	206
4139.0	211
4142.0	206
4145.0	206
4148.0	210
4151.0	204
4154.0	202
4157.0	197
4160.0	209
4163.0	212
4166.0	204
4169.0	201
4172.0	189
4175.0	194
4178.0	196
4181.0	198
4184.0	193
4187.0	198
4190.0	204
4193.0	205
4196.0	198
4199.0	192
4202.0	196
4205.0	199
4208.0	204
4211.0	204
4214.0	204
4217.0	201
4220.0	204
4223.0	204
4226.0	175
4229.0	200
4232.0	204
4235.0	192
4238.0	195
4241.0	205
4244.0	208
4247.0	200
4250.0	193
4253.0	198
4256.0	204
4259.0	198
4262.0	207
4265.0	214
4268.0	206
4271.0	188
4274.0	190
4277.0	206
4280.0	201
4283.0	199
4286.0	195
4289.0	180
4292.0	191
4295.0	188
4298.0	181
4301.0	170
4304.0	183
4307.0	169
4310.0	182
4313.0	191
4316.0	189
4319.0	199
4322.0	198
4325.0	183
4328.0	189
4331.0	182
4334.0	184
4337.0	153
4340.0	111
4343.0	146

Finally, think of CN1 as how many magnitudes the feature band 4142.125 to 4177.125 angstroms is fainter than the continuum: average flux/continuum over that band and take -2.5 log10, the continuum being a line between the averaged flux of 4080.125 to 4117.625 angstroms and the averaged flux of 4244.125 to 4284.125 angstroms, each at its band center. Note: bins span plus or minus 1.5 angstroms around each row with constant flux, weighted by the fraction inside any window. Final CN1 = -0.07 mag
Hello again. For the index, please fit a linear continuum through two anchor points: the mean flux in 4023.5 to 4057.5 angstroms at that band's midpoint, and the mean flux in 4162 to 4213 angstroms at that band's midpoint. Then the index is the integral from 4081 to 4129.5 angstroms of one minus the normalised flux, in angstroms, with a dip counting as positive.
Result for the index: 3.2 angstroms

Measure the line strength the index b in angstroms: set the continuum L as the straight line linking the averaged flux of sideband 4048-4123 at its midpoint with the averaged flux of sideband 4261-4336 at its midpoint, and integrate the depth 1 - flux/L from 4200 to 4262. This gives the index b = -2.7 angstroms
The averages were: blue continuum 193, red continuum 190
